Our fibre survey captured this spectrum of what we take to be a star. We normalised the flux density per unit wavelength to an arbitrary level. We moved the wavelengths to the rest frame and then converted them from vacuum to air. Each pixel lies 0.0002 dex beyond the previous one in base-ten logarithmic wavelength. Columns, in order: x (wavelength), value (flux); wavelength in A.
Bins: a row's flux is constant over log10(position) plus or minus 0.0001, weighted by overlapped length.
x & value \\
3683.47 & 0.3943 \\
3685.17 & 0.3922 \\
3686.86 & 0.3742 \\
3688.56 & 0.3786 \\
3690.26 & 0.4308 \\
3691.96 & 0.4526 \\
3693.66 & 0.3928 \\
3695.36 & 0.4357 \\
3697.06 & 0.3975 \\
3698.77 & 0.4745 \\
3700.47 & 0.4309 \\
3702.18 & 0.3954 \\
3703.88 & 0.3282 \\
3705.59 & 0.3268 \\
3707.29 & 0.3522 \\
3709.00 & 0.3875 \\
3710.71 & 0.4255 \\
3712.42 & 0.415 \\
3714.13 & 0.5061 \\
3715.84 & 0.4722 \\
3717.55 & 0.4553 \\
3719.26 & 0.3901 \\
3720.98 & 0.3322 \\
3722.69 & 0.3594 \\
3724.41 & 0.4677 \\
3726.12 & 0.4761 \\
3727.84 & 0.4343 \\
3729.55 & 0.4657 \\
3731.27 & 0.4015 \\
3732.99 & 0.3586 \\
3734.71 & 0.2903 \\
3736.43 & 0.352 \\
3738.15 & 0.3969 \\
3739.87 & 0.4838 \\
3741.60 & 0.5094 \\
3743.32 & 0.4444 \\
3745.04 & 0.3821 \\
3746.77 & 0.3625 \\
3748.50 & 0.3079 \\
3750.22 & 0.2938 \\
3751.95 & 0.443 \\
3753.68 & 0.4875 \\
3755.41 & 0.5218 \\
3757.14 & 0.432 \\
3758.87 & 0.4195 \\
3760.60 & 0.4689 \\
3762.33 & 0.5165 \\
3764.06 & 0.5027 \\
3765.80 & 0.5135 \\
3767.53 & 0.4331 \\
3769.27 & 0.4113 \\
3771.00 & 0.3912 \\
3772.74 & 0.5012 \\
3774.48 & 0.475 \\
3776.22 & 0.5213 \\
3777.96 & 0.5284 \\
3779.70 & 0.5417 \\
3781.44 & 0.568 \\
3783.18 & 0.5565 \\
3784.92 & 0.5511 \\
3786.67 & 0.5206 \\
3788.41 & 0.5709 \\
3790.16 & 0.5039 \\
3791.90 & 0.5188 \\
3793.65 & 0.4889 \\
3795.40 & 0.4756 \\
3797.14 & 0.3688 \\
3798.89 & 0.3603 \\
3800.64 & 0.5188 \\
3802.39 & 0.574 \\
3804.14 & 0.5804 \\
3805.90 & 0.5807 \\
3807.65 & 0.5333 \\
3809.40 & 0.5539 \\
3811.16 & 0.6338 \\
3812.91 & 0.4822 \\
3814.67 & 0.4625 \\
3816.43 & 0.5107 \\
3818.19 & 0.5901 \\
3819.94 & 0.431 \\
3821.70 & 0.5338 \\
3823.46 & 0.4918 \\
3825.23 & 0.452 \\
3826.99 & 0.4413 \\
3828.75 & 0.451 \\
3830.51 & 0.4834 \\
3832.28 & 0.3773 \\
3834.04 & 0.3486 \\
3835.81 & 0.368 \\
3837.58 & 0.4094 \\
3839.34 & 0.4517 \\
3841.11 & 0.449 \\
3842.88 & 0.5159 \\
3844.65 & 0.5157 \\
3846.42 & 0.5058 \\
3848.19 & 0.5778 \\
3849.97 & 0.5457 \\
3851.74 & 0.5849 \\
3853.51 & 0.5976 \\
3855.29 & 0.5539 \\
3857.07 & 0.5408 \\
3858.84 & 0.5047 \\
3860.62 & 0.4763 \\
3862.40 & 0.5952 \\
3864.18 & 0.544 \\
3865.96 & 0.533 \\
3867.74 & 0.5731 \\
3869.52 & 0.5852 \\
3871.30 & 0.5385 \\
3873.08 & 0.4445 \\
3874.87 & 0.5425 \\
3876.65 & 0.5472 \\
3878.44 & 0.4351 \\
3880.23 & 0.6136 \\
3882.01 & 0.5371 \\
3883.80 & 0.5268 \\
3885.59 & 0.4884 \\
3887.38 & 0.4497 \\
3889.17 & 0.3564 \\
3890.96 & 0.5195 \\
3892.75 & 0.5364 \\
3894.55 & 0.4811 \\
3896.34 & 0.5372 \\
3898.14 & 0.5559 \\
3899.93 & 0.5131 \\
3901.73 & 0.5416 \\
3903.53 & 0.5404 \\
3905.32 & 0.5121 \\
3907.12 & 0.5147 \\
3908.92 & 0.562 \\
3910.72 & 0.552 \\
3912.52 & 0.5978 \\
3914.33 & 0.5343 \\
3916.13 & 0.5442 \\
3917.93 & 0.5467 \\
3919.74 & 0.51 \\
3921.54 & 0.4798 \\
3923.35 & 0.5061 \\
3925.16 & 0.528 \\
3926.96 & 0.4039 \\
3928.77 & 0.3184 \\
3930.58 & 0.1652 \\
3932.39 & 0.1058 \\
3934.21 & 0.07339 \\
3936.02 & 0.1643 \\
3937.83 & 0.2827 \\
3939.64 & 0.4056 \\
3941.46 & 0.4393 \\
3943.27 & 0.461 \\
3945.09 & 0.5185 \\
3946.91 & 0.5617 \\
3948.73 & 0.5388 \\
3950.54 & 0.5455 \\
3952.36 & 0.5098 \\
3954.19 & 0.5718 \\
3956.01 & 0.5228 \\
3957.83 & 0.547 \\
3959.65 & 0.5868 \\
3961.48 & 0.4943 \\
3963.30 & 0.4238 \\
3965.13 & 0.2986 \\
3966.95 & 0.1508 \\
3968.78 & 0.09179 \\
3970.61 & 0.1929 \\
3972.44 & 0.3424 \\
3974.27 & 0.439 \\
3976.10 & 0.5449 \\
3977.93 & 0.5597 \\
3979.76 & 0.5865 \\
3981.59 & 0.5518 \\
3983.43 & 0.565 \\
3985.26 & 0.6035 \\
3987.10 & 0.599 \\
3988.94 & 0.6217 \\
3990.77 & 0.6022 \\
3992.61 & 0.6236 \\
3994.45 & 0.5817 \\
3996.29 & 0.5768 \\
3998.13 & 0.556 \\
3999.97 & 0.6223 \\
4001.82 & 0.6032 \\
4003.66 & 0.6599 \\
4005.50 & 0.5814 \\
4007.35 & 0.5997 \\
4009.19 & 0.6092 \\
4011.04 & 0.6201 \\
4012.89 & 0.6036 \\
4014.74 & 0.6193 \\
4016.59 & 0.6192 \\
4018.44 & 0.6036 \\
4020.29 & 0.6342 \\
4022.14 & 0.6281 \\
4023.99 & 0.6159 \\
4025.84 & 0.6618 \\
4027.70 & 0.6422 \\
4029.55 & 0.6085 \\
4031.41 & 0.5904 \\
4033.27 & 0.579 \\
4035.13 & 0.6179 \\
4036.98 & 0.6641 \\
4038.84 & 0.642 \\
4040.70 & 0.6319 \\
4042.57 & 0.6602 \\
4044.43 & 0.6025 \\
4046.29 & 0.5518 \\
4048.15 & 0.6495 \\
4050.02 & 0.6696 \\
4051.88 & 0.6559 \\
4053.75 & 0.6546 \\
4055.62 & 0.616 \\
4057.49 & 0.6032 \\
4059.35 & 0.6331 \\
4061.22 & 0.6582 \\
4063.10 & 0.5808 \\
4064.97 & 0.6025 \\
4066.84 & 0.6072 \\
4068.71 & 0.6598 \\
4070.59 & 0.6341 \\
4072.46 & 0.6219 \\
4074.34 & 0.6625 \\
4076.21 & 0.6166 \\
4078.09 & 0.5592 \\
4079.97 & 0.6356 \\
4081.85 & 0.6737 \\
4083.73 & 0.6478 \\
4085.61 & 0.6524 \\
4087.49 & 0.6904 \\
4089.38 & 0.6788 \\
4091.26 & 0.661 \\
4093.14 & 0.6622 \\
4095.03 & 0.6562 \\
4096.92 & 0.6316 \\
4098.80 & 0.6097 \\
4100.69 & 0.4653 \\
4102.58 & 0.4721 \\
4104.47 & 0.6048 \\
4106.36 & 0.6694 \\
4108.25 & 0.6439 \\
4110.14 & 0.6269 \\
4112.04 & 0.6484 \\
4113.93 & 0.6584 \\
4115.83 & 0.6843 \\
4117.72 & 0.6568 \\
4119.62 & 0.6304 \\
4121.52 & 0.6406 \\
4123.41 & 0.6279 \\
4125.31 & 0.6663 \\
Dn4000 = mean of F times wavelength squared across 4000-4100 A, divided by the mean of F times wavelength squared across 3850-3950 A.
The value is 1.40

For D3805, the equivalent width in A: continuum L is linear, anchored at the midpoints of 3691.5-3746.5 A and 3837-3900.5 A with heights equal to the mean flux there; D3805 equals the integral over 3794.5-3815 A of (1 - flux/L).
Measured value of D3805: -1.6 A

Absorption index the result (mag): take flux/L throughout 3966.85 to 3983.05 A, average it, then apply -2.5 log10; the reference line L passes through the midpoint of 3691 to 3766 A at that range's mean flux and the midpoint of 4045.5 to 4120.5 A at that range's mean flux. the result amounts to 0.37 mag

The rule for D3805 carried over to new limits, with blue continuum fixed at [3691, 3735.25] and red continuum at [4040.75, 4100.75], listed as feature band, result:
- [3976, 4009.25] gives -0.5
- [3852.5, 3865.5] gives -1.1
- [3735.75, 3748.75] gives 0.5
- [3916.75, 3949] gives 9.4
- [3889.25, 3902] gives 0.2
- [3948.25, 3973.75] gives 6.8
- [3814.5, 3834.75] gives 0.6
